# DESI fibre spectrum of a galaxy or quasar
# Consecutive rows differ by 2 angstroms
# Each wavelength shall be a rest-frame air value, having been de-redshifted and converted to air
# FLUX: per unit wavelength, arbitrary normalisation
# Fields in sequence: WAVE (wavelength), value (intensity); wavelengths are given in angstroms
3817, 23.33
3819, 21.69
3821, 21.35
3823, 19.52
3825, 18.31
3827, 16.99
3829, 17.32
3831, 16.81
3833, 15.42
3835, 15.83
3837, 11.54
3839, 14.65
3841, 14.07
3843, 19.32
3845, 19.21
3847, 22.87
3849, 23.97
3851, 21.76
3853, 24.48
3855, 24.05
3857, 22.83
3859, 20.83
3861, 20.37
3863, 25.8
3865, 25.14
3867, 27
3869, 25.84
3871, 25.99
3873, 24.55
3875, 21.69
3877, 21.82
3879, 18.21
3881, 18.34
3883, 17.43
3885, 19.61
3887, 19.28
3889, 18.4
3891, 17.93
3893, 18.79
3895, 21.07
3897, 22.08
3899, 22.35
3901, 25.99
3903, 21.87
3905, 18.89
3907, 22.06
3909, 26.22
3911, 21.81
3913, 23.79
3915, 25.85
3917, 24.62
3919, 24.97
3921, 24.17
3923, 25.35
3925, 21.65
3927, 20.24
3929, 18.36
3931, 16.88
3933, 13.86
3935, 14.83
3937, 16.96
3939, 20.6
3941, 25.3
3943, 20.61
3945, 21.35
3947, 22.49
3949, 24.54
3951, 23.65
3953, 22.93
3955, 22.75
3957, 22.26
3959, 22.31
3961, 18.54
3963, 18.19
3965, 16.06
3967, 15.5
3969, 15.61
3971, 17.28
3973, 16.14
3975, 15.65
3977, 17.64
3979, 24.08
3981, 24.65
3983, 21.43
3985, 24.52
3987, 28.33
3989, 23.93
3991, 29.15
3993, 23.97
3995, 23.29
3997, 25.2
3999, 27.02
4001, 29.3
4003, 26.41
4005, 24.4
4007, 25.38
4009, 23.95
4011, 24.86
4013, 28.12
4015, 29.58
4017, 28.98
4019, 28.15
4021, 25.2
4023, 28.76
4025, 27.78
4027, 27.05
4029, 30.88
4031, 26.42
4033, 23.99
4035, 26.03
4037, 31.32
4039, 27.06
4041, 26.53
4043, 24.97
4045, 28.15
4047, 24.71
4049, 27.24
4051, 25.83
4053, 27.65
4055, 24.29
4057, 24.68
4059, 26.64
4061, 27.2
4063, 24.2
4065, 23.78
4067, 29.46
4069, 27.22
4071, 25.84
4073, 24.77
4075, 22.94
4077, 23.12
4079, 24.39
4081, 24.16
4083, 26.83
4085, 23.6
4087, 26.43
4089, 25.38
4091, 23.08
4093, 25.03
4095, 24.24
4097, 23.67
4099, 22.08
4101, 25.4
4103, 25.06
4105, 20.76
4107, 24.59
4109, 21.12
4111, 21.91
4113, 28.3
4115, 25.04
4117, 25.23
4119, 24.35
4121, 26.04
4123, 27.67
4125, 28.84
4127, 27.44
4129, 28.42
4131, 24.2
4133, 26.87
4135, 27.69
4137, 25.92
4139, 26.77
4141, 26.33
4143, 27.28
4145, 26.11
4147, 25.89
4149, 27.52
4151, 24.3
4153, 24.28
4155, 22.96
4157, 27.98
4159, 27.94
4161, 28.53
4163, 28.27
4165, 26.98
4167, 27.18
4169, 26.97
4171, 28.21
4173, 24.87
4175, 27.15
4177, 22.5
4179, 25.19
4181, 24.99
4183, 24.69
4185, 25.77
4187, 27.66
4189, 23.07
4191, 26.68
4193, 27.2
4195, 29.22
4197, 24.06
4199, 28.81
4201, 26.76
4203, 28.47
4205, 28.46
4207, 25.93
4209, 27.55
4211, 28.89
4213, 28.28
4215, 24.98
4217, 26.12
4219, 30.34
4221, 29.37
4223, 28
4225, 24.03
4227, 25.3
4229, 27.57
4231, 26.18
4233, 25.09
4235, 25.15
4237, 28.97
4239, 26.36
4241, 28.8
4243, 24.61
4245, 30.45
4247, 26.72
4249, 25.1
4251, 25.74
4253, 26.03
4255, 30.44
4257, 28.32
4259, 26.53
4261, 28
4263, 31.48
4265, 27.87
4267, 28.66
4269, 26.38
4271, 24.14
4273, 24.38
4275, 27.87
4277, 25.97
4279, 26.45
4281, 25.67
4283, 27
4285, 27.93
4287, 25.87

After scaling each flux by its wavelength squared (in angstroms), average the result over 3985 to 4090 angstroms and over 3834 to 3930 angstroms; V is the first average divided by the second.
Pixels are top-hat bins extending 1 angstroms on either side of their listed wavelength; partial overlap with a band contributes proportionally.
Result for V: 1.32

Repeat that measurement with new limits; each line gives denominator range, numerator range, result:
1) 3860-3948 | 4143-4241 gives 1.42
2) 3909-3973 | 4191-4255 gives 1.50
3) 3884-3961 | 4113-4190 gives 1.37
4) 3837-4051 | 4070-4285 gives 1.29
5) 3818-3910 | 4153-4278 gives 1.55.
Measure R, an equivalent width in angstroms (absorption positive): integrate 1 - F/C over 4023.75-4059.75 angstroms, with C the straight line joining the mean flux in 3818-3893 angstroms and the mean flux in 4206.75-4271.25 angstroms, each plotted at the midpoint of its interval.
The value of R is -4.7 angstroms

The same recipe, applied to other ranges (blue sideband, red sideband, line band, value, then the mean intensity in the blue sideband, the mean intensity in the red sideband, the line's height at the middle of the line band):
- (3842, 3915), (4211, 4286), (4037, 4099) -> -2.2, 22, 27.1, 24.6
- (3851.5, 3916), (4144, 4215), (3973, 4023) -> -2.4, 22.2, 26.5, 23.9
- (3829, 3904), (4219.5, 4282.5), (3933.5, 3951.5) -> 0.9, 20.7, 27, 21.9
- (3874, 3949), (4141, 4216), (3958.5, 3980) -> 4.3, 21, 26.5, 22.2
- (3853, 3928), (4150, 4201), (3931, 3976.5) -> 7.6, 22.4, 26.2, 23.2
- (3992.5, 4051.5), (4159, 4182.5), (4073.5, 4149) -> 3.8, 26.7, 26.5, 26.6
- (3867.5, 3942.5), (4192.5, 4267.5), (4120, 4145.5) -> -1.4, 21.3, 27.4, 25.6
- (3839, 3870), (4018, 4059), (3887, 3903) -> 1.6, 22.2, 26.8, 23.3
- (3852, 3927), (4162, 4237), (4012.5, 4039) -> -3.9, 22.4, 26.7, 24.3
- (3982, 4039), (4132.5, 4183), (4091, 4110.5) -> 2.2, 26.6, 26.3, 26.4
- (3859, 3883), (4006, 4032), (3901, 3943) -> 4.9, 22.8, 27.3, 24.4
